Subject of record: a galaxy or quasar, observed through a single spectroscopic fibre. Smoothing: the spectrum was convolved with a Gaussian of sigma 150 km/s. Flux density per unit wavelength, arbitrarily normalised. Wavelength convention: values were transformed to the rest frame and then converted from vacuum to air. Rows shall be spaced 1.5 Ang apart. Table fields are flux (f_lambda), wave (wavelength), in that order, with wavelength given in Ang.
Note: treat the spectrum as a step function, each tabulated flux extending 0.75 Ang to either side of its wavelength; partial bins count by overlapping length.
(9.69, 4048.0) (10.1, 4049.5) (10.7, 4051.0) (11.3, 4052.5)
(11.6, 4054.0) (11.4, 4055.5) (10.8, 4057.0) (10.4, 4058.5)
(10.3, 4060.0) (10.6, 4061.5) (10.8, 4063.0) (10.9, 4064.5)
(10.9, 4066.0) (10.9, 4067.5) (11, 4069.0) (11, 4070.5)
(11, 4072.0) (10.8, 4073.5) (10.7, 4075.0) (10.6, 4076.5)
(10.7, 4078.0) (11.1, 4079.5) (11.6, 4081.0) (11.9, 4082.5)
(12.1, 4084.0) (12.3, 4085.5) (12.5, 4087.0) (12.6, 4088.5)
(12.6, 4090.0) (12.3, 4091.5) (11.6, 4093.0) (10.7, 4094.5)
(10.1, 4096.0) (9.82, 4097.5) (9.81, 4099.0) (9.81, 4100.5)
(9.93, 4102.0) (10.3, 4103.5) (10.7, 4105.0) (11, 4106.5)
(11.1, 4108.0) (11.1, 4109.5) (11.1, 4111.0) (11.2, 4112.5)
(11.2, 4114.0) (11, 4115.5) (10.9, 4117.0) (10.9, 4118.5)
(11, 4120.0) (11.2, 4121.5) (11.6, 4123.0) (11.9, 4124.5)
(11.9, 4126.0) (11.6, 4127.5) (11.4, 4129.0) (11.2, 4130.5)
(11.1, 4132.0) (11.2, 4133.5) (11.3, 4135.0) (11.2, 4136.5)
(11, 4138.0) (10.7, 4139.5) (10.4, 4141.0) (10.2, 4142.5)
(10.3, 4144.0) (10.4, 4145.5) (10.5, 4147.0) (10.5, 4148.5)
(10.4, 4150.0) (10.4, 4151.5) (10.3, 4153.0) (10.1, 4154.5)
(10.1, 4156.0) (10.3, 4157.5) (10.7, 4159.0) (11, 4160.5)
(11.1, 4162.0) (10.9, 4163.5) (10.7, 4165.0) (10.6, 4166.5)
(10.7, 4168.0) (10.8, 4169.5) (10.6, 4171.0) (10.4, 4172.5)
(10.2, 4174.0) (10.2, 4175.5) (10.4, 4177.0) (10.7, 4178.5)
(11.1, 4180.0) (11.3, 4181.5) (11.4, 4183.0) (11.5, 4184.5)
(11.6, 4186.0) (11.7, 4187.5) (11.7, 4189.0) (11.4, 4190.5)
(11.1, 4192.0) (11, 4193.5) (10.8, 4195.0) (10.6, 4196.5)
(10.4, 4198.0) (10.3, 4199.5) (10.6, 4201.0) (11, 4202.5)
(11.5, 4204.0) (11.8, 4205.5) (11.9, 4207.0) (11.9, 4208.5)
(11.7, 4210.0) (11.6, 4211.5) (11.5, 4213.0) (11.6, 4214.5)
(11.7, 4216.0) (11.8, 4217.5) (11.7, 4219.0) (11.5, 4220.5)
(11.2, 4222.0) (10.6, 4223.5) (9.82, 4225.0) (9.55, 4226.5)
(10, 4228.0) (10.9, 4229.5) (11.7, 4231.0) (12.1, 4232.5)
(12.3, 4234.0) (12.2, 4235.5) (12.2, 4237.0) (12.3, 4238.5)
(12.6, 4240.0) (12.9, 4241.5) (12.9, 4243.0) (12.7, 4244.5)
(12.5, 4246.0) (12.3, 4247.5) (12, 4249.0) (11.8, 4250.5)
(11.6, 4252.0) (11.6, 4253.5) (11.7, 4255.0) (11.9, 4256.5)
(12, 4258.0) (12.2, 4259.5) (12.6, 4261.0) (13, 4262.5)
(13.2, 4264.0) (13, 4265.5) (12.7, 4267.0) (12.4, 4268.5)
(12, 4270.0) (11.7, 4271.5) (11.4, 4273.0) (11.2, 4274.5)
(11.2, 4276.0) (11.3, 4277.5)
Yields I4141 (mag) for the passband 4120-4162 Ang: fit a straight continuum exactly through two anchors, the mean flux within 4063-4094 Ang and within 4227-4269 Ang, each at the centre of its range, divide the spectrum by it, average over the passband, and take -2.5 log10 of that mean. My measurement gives 0.08 mag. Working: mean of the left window 11.4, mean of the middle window 10.9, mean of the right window 12.2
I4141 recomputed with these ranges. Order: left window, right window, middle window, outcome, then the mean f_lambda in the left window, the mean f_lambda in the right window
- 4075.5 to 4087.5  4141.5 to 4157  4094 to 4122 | 0.040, 11.6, 10.3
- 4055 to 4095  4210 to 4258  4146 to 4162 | 0.101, 11.3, 11.7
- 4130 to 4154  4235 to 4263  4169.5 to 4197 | 0.030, 10.7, 12.3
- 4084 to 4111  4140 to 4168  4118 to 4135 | -0.056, 11.1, 10.5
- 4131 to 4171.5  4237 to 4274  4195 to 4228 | 0.045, 10.7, 12.3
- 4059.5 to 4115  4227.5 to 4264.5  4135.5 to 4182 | 0.093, 11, 12.1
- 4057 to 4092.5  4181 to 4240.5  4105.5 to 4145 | 0.020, 11.3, 11.3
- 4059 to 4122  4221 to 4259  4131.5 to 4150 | 0.055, 11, 11.7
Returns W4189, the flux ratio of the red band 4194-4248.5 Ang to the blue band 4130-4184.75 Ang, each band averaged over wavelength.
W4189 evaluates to 1.08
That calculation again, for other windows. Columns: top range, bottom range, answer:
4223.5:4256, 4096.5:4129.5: 1.08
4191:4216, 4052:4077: 1.03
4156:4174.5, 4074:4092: 0.91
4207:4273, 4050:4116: 1.08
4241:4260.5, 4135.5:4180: 1.15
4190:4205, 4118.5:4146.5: 0.98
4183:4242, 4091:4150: 1.05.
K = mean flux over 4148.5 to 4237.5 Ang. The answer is 11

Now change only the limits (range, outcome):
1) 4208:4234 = 11.3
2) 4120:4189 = 10.9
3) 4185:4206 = 11.1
